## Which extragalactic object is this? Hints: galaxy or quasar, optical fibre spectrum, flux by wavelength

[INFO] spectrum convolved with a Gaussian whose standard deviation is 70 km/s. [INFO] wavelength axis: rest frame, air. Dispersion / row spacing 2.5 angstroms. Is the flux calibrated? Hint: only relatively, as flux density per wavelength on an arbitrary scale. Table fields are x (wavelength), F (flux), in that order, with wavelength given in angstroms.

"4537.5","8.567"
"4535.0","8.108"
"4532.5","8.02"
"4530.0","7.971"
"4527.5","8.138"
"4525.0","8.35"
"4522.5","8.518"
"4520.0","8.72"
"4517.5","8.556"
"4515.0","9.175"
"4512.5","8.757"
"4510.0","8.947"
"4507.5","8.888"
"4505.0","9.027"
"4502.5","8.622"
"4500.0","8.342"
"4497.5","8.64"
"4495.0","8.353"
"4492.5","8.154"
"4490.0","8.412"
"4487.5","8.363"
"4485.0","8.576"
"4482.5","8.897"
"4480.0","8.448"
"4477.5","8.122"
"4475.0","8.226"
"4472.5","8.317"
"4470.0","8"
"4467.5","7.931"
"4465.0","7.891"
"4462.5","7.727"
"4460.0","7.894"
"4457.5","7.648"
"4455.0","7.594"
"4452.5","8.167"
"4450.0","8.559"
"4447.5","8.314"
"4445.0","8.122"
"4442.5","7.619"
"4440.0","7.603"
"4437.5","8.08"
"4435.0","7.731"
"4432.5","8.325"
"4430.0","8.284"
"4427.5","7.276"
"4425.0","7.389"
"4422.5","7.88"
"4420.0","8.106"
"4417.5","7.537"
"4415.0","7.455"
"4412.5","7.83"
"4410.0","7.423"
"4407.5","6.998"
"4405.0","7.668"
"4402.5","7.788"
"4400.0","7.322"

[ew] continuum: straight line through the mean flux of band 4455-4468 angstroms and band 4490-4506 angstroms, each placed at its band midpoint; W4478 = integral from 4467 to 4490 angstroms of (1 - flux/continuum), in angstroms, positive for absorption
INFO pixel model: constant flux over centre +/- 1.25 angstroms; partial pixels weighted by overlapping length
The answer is -0.6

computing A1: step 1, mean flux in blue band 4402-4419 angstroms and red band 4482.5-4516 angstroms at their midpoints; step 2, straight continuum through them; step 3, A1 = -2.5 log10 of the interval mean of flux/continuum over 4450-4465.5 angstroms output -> 0.03 mag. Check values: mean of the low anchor 7.53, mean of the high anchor 8.64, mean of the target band 7.88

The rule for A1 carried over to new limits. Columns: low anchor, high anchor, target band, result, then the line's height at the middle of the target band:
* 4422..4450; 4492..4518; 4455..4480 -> 0.04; 8.27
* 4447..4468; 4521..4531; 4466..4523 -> -0.05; 8.12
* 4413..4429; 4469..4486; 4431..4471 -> 0.01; 8.02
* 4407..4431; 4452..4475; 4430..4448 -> -0.03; 7.76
